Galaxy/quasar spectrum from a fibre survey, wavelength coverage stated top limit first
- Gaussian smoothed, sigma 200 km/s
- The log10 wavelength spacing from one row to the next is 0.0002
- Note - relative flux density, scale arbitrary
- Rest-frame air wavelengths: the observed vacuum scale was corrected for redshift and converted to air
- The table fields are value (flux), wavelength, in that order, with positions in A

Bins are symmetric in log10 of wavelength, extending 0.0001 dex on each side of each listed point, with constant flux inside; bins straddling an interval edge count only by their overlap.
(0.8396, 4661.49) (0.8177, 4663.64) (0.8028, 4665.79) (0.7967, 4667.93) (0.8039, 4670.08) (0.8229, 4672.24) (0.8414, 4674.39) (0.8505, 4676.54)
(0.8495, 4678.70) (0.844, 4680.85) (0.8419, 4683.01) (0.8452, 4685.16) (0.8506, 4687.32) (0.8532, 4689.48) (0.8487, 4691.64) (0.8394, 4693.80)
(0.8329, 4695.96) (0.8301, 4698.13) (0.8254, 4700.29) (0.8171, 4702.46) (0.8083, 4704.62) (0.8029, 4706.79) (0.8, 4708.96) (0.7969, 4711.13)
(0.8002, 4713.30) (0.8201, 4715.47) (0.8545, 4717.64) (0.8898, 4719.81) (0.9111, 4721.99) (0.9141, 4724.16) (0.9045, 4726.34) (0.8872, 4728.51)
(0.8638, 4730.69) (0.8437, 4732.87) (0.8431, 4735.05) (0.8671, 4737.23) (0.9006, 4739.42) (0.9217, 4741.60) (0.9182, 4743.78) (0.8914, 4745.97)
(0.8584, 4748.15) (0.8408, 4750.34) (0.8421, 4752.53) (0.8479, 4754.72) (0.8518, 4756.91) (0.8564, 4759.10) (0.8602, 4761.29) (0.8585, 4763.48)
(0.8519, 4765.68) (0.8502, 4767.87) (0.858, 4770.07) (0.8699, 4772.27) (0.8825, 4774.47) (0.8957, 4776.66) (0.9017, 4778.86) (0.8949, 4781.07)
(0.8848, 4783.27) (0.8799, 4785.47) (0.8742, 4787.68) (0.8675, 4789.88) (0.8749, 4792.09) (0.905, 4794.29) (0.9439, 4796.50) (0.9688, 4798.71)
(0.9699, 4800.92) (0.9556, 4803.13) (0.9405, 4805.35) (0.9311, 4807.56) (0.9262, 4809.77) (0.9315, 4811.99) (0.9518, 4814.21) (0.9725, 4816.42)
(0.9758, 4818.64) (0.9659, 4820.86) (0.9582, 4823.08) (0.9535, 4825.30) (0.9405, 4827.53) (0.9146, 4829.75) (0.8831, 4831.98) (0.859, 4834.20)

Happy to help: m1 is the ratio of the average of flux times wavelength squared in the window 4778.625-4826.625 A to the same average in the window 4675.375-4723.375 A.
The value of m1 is 1.2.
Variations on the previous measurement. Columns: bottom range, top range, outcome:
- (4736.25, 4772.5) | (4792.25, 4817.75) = 1.11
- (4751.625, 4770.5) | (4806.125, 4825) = 1.14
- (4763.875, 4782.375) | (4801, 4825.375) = 1.11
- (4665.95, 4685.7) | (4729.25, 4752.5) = 1.08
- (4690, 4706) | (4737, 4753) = 1.09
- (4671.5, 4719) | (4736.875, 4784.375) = 1.08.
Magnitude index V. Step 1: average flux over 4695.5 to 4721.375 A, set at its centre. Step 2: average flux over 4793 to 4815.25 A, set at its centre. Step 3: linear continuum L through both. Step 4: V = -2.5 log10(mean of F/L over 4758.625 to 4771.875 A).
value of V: 0.047 mag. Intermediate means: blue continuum 0.824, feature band 0.856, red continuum 0.942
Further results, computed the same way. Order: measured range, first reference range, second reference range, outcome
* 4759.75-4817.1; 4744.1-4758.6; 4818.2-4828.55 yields 0.008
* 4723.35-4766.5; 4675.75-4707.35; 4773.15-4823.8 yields 0.011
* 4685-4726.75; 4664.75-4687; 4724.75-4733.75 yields 0.021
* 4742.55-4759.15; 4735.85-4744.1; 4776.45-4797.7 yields 0.040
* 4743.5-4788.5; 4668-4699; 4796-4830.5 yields 0.049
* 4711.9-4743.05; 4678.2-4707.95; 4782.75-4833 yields -0.012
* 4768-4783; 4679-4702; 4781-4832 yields 0.030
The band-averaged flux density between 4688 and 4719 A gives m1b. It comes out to 0.824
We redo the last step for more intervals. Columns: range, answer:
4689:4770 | 0.854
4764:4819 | 0.909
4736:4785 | 0.873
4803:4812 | 0.935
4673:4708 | 0.836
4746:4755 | 0.852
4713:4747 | 0.879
